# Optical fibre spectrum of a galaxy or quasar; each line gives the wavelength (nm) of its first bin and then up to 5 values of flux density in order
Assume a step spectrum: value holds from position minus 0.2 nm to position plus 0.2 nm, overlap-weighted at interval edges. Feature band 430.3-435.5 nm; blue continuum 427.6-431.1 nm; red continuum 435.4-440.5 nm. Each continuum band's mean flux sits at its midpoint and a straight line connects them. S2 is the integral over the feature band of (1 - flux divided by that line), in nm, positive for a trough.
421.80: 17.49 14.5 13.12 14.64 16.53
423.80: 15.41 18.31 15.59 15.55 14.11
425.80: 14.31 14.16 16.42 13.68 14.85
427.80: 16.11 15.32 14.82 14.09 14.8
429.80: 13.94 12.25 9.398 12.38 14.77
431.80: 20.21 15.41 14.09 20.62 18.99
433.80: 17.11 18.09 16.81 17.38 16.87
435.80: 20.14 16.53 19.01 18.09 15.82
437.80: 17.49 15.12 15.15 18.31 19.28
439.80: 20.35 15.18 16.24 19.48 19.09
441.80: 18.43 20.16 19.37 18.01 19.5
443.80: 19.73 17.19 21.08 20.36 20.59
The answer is -0.31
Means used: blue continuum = 13.7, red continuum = 17.5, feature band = 16.2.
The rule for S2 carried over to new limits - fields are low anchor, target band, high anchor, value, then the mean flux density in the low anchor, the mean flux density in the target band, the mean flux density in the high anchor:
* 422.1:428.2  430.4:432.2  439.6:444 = 0.237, 15.2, 14.3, 18.7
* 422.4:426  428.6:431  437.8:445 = 0.481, 15.3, 13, 18.4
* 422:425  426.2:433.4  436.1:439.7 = 0.568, 15.4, 15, 17.3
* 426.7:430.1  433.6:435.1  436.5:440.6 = -0.105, 14.7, 17.3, 17.3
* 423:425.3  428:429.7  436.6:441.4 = 0.184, 16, 14.7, 17.5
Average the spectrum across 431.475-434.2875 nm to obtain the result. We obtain 17.6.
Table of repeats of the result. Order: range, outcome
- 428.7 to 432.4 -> 14.2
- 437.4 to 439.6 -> 17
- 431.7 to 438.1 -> 17.6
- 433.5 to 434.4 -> 17.8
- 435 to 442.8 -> 17.9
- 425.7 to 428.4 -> 15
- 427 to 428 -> 15.1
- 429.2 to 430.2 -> 13.9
